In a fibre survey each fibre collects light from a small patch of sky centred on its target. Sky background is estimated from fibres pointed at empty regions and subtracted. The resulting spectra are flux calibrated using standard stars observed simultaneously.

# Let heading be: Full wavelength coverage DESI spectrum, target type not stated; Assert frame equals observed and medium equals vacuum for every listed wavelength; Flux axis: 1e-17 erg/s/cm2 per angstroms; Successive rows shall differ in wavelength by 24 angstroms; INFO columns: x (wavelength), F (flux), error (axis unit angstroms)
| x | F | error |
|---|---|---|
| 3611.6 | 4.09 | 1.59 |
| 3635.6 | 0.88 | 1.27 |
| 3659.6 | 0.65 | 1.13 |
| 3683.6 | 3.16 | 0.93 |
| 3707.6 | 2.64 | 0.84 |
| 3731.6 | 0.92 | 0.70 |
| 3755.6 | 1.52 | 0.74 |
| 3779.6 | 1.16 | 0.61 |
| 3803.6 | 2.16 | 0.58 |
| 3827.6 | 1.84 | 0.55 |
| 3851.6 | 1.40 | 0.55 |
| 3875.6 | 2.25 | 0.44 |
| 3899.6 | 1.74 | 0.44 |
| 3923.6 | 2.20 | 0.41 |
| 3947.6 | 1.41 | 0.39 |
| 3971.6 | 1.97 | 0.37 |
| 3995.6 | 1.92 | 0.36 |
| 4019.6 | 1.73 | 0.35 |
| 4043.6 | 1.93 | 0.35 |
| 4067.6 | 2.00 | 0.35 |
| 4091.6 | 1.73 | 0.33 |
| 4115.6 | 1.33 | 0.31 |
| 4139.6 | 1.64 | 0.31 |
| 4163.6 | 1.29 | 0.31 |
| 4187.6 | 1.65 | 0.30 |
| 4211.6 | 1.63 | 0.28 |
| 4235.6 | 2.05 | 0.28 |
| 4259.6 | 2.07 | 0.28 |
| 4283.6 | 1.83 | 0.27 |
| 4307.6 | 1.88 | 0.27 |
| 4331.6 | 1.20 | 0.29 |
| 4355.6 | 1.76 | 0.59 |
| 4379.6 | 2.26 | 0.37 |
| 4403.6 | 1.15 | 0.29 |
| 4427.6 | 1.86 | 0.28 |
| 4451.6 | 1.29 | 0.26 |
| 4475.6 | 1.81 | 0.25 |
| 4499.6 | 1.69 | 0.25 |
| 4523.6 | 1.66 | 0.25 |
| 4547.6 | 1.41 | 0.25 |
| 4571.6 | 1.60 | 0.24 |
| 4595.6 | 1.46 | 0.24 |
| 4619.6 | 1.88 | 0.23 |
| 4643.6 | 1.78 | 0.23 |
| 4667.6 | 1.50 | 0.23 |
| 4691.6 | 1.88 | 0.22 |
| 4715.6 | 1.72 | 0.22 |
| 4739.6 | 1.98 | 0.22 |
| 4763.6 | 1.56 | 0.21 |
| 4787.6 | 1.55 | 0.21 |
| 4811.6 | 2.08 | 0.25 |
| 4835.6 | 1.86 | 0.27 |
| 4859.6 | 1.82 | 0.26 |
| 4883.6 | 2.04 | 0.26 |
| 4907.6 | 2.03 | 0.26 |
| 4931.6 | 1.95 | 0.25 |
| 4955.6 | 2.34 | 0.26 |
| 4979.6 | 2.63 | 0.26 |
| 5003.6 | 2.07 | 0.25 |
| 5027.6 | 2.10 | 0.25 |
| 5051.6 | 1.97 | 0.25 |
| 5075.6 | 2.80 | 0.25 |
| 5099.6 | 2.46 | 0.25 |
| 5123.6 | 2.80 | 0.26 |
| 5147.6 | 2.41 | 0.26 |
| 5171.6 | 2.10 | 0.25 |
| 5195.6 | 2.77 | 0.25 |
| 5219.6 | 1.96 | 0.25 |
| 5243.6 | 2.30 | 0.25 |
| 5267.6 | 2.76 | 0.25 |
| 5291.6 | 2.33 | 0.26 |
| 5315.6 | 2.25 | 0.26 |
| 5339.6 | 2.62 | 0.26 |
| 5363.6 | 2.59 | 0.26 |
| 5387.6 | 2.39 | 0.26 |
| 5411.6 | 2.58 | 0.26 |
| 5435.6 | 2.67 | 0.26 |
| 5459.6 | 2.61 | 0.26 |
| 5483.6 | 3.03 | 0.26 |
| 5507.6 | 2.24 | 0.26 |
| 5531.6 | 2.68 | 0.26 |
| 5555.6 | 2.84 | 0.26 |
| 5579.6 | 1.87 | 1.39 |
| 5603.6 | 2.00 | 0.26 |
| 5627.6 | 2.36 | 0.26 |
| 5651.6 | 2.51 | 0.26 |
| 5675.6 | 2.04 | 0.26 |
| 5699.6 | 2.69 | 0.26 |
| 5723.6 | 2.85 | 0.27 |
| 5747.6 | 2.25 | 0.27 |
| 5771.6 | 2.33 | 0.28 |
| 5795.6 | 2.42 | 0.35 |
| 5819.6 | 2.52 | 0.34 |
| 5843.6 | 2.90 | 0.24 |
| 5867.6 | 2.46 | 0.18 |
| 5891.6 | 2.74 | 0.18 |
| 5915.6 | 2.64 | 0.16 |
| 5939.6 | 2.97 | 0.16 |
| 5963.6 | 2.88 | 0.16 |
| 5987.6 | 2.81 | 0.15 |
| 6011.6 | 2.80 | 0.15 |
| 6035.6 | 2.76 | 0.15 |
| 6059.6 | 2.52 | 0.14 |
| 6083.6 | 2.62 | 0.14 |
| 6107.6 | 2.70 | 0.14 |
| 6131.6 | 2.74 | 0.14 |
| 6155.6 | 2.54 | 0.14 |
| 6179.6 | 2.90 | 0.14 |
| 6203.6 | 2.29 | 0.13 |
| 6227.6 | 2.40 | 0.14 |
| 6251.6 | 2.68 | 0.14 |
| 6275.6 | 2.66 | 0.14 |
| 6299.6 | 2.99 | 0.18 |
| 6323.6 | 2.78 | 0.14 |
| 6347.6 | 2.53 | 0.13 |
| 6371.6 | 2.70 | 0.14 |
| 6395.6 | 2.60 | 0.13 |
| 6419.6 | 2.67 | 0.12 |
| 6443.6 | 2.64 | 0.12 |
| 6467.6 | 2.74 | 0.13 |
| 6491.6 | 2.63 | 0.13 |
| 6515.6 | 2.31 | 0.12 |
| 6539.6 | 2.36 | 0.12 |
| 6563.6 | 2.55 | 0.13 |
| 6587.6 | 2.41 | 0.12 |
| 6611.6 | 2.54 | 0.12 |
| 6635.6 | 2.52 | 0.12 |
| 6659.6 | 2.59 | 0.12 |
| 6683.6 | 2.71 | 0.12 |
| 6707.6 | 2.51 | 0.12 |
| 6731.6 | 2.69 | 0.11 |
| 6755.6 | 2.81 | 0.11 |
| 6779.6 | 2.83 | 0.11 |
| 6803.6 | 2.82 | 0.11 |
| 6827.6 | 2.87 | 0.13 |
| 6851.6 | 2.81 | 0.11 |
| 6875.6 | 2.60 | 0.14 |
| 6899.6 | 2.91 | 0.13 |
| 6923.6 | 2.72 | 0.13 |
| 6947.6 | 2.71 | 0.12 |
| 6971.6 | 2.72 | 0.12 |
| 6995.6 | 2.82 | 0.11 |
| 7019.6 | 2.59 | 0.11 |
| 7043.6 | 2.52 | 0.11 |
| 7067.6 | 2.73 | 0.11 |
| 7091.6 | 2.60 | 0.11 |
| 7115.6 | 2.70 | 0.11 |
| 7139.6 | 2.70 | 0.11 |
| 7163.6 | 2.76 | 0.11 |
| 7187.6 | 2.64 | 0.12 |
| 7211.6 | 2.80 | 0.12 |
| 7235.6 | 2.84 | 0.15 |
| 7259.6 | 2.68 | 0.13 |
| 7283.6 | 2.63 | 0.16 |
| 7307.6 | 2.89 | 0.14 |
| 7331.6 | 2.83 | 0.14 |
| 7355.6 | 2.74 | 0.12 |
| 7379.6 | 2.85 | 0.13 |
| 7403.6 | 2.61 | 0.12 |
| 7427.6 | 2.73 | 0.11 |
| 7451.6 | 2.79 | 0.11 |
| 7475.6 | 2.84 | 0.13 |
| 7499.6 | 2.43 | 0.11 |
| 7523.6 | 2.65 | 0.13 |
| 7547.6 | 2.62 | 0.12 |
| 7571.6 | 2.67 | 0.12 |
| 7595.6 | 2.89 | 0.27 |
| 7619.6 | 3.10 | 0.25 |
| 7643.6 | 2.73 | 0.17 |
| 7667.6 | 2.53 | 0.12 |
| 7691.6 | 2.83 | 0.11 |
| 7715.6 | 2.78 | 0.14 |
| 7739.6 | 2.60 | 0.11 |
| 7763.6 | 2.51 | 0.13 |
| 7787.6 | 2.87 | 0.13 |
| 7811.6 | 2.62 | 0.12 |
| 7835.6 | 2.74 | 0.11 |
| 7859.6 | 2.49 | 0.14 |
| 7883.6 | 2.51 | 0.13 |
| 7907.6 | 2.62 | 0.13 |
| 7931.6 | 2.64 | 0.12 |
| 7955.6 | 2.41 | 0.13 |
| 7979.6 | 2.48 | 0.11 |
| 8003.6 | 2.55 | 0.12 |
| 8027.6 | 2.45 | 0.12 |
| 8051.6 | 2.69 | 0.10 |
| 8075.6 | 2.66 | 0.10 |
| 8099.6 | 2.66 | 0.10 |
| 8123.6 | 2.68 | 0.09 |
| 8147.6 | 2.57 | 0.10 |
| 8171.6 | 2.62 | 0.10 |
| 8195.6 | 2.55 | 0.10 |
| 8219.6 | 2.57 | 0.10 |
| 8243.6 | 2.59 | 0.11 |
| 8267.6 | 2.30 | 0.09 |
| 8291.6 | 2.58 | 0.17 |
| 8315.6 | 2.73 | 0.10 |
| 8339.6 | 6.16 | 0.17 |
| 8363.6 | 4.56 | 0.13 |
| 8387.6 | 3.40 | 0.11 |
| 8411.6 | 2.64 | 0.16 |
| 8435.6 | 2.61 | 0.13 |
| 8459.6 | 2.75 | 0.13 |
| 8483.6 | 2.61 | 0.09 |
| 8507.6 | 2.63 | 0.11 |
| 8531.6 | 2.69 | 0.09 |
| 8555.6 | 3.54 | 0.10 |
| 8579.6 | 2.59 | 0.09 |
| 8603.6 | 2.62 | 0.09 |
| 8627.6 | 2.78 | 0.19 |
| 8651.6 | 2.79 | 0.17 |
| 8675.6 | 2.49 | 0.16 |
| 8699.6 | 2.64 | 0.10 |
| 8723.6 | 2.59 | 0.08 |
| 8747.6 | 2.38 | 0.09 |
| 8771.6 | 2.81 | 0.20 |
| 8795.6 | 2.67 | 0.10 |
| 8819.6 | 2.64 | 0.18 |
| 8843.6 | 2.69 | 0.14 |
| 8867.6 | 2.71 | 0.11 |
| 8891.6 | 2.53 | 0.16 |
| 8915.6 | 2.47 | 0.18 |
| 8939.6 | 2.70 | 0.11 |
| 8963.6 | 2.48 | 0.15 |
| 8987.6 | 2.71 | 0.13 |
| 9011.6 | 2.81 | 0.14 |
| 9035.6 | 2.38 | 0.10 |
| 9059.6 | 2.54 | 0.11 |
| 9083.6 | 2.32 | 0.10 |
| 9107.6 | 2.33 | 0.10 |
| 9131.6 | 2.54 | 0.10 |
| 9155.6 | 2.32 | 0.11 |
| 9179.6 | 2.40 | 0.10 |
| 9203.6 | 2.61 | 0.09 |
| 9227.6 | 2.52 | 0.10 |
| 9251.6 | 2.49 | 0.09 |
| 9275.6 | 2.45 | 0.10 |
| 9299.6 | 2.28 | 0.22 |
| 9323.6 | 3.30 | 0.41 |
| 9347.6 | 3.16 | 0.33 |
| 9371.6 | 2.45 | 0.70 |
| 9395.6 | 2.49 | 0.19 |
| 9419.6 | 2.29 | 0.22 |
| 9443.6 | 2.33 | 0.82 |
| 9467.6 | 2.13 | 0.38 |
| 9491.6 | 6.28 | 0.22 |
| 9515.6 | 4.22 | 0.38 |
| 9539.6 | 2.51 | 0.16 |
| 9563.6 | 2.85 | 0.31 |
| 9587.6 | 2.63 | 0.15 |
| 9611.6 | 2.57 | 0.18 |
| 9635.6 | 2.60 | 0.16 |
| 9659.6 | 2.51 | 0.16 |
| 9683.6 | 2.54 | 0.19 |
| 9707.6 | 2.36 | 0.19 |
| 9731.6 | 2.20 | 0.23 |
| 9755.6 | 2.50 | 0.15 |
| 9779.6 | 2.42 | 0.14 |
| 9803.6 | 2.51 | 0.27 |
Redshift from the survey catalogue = 0.27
